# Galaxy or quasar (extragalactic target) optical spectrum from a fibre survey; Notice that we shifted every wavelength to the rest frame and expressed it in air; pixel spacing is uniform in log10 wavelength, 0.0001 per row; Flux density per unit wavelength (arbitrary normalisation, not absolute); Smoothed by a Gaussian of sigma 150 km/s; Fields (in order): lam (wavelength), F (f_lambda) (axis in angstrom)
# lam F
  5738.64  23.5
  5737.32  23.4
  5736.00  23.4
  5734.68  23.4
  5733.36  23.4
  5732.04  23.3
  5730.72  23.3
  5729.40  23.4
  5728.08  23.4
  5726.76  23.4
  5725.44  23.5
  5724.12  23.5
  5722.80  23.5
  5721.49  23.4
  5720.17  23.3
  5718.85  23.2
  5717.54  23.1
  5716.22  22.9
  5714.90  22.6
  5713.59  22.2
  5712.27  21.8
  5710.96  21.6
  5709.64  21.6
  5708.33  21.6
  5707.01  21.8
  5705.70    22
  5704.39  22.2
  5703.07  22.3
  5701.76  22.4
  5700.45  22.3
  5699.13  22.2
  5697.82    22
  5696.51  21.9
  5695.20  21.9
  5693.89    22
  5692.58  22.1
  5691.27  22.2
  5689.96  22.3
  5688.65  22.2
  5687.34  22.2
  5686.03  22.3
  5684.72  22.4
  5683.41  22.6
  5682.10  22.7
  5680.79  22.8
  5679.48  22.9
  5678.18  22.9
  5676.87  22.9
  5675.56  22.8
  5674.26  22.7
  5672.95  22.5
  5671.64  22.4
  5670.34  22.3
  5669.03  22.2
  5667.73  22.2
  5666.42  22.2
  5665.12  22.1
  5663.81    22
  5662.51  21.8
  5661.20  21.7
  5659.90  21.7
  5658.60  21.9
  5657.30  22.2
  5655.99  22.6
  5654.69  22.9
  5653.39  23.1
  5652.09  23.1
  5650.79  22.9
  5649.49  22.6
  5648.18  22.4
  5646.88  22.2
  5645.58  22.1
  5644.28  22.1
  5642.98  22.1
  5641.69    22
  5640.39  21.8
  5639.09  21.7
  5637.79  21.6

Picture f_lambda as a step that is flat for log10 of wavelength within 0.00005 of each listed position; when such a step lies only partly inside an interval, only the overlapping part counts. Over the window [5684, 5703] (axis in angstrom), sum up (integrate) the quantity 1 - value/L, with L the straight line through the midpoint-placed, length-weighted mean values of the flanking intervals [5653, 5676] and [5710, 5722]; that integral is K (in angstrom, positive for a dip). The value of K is 0.3 angstrom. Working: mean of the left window 22.3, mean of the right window 22.6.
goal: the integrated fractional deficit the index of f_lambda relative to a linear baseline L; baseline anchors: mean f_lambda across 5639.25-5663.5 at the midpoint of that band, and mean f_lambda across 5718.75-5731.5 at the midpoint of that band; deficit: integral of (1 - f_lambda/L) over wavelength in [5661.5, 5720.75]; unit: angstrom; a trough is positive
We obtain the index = 1.43 angstrom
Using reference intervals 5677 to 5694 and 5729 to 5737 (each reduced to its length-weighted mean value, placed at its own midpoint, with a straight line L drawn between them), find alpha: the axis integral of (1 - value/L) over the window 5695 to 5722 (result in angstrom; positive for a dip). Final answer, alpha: 0.7 angstrom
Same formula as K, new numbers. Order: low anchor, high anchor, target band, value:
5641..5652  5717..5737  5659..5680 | 0.3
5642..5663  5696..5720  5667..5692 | -0.2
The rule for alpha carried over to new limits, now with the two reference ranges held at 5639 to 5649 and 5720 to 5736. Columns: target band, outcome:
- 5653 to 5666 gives 0.08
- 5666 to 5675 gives 0.05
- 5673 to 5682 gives -0.08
